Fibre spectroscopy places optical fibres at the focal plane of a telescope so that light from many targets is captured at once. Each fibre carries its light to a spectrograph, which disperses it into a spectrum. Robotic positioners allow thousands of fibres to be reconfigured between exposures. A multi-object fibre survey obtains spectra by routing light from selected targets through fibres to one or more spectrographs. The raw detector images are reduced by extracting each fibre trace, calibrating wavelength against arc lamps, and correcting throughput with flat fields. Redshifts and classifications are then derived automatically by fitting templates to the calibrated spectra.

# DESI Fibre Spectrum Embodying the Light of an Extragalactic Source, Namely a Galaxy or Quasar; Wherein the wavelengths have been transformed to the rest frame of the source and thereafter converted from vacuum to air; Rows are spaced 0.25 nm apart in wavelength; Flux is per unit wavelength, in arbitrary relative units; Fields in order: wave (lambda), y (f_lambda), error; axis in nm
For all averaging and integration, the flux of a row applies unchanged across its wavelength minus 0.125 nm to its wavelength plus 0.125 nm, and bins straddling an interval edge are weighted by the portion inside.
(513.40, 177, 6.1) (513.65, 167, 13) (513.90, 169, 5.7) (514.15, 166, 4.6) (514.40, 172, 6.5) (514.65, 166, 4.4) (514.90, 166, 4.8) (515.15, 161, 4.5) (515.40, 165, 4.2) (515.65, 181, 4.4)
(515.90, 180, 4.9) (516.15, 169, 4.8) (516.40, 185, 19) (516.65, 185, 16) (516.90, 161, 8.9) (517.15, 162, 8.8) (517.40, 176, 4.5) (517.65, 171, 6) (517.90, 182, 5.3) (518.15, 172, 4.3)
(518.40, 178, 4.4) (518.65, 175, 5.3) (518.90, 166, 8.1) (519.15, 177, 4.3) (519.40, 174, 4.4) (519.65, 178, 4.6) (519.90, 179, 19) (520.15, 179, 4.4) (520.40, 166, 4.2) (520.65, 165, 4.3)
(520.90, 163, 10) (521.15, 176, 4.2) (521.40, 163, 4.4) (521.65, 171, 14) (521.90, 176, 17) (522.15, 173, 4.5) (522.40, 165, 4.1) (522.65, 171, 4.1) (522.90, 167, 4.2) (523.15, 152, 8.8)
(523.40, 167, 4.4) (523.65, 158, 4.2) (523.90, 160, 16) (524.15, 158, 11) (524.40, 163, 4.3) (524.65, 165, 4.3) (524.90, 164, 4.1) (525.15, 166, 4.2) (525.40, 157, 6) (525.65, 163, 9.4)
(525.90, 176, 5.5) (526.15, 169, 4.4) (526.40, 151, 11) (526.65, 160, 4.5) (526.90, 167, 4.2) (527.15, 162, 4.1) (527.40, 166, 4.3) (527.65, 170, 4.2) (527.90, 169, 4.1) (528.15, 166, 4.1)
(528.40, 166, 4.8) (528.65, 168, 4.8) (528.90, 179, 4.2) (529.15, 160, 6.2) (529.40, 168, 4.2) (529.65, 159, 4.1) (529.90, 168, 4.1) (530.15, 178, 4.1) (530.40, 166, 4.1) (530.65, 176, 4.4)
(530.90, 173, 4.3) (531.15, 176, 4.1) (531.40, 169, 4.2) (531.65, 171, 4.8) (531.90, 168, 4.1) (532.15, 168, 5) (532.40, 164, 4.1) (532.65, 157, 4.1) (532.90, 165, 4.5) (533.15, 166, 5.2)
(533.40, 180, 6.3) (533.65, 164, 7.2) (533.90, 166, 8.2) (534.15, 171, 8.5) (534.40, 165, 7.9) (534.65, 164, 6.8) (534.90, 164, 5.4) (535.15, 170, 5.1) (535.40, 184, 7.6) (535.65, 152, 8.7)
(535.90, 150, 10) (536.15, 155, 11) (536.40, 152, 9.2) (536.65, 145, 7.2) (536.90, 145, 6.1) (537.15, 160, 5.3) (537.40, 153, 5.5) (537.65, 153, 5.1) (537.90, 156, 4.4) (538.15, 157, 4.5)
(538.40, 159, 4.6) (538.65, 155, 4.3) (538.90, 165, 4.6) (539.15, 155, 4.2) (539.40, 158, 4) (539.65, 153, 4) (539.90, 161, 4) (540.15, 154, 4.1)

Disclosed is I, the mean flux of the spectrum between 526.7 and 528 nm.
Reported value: 166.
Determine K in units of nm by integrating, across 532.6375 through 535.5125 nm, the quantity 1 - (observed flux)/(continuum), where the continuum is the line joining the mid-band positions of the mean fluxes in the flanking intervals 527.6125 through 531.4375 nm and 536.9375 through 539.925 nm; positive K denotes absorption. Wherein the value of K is -0.10 nm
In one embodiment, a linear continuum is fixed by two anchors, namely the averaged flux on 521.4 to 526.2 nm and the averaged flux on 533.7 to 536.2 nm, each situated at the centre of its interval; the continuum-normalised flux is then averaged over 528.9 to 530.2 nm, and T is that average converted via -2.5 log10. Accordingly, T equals -0.02 mag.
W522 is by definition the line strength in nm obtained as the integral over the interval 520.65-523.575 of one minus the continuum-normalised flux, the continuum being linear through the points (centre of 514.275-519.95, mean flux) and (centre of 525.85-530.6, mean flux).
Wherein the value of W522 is 0.049 nm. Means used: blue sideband 173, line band 167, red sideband 167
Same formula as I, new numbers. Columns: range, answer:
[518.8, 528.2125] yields 167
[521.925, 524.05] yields 165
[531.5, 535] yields 167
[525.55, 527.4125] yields 164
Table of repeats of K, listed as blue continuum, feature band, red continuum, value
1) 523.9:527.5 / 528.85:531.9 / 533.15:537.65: -0.146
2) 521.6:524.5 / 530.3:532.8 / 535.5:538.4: -0.176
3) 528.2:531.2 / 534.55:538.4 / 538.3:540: 0.093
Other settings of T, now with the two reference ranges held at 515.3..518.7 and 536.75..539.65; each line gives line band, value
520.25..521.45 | 0.03 mag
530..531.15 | -0.07 mag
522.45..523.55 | 0.03 mag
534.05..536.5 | -0.03 mag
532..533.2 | -0.02 mag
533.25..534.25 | -0.07 mag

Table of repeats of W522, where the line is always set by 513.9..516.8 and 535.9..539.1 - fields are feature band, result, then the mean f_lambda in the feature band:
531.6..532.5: -0.05 nm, 168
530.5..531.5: -0.09 nm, 173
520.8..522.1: -0.02 nm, 170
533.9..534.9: -0.06 nm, 166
